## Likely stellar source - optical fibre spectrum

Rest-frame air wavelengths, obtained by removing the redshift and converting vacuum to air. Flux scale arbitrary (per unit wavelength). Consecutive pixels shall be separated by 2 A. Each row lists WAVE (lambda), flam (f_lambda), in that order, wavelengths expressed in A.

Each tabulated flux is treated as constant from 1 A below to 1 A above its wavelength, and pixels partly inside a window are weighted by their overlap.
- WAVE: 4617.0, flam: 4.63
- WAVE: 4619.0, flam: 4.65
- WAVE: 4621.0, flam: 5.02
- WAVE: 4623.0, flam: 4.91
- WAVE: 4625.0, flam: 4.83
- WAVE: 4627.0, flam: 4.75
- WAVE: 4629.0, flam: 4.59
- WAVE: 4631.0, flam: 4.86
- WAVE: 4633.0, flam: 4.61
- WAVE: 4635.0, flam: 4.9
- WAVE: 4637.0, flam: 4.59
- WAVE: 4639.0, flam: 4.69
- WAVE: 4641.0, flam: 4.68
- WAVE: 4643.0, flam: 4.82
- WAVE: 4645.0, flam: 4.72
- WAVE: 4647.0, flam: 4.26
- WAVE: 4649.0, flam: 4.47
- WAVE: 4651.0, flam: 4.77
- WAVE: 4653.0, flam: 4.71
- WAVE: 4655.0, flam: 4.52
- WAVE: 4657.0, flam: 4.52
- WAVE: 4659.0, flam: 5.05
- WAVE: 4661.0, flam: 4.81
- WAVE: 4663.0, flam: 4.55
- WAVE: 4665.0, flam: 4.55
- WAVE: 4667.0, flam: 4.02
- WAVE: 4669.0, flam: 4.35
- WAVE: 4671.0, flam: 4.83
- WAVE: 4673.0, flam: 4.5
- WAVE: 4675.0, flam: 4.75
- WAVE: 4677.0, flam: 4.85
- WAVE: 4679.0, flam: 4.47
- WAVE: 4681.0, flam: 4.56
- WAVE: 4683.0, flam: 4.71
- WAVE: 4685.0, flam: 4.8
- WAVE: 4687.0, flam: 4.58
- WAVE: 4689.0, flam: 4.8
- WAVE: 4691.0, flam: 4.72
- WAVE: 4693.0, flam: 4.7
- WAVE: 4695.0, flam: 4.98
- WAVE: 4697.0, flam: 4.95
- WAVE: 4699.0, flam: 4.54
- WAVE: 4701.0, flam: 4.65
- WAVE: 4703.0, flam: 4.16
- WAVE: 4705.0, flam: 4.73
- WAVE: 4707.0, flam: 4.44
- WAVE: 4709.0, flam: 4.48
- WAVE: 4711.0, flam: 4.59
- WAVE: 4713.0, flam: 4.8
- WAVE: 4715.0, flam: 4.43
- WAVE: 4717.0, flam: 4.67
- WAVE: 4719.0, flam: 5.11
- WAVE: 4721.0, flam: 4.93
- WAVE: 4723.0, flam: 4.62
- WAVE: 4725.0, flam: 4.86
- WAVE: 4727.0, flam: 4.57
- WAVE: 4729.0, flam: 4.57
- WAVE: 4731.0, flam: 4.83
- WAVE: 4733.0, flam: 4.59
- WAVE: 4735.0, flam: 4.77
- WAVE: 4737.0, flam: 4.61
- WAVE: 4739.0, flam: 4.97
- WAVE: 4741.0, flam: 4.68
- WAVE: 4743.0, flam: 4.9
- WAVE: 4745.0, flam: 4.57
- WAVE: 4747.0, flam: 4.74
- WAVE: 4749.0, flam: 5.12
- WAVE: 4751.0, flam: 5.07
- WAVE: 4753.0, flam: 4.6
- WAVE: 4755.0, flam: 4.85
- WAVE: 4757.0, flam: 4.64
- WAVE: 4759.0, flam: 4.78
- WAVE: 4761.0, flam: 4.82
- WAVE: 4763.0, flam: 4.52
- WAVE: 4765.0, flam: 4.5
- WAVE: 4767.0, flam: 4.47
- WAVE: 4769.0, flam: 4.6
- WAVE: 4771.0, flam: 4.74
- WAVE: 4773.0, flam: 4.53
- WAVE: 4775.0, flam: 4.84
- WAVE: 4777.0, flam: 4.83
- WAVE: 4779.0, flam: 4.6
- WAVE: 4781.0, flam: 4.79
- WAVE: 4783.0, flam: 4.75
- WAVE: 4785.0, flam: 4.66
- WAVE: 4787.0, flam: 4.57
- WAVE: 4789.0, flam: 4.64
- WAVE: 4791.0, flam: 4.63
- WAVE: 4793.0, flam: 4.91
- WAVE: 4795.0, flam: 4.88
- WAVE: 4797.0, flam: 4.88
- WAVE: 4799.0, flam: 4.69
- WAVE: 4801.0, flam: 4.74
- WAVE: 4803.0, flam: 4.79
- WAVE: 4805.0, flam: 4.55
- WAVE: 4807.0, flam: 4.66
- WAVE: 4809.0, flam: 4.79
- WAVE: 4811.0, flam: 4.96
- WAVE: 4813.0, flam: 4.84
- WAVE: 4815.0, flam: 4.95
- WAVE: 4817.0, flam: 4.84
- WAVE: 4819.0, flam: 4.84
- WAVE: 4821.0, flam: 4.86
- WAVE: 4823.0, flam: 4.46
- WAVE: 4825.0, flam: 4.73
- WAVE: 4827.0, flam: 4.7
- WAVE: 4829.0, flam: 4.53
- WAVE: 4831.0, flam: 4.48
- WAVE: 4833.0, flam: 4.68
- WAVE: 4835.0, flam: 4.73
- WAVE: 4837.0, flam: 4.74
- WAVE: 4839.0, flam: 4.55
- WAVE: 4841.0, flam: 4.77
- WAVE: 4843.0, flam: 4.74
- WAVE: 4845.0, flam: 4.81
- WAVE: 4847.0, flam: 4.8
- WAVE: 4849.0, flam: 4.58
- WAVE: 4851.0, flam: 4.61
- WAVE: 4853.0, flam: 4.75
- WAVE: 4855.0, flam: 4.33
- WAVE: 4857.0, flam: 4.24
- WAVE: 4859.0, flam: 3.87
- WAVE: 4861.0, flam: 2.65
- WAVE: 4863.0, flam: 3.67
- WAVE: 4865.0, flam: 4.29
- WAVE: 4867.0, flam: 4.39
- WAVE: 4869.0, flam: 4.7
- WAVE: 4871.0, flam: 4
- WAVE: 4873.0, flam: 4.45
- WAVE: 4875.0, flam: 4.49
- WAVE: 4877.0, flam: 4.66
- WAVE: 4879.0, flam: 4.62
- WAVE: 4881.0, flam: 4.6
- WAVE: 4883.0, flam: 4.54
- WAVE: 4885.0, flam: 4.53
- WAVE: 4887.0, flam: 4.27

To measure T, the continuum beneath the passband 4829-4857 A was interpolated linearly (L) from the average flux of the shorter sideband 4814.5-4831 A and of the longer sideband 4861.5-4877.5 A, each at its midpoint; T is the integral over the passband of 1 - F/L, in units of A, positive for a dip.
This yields -0.7 A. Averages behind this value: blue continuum 4.72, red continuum 4.27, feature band 4.64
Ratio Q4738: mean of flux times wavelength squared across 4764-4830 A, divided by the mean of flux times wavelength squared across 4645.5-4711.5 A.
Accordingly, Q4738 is 1.1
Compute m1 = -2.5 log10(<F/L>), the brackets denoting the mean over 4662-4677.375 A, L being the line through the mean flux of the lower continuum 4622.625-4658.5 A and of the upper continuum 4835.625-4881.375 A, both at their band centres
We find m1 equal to 0.02 mag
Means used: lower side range 4.68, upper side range 4.4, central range 4.54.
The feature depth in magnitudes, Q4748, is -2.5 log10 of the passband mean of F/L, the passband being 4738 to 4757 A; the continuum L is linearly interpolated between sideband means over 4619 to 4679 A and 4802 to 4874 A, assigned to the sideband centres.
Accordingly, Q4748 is -0.05 mag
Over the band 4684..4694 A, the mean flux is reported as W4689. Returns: 4.72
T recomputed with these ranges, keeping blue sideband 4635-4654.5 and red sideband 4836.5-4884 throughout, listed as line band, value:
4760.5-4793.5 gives -1.2 A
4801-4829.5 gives -1.9 A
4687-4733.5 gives -1.1 A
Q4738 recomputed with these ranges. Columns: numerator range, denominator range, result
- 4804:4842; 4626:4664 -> 1.09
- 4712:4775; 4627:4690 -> 1.06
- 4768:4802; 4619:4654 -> 1.07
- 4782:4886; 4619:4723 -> 1.05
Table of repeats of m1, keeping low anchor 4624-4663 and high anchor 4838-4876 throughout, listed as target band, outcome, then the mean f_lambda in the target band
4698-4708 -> 0.022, 4.5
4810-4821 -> -0.109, 4.88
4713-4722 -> -0.050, 4.79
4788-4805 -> -0.073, 4.76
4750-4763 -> -0.061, 4.77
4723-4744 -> -0.043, 4.73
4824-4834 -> -0.055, 4.62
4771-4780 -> -0.053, 4.7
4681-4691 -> -0.020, 4.71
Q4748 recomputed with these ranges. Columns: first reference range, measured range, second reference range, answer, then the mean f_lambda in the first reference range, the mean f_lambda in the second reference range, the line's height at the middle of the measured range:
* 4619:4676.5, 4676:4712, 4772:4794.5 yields 0.007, 4.67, 4.71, 4.68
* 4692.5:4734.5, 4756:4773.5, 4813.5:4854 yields 0.015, 4.68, 4.71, 4.69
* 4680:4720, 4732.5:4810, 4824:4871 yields -0.039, 4.67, 4.44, 4.56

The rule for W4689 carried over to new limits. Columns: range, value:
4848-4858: 4.5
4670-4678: 4.73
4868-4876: 4.41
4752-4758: 4.7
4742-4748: 4.74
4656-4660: 4.79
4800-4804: 4.77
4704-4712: 4.56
